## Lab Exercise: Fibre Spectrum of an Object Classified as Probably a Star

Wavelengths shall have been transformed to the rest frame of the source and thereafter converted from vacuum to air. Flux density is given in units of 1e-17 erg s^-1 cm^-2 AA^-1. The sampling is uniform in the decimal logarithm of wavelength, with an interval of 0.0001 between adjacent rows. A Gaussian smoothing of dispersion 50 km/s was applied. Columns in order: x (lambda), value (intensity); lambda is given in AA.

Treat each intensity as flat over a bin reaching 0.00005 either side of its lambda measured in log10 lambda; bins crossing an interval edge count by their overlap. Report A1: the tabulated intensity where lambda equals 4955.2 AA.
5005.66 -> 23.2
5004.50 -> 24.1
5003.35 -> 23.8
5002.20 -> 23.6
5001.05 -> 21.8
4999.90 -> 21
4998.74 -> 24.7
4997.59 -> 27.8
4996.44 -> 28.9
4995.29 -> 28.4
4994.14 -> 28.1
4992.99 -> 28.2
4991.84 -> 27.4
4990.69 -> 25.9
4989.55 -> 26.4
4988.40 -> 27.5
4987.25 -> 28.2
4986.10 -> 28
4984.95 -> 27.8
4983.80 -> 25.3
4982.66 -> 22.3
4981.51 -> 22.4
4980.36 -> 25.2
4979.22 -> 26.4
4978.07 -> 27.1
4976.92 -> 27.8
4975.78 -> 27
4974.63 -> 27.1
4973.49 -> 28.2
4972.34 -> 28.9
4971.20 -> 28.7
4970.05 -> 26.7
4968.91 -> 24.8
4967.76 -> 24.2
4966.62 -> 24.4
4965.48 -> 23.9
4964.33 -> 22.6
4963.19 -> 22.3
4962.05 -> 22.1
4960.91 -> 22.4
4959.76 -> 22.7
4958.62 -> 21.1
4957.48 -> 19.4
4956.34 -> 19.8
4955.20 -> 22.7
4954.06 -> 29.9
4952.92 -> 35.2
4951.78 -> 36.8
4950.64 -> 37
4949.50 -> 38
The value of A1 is 22.7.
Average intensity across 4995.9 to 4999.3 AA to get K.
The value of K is 27.1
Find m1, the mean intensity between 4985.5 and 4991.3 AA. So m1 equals 27.2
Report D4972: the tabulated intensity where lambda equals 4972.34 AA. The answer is 28.9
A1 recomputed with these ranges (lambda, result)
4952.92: 35.2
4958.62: 21.1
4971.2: 28.7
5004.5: 24.1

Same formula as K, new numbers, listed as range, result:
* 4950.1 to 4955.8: 32.2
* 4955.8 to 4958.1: 19.7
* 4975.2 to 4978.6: 27.3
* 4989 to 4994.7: 27.2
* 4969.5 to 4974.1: 28.1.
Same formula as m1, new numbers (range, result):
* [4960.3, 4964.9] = 22.4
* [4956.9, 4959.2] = 20.3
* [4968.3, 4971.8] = 26.7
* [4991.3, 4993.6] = 27.8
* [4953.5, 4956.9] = 24.1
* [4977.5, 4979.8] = 26.8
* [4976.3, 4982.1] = 25.8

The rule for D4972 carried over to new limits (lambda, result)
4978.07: 27.1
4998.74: 24.7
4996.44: 28.9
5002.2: 23.6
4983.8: 25.3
